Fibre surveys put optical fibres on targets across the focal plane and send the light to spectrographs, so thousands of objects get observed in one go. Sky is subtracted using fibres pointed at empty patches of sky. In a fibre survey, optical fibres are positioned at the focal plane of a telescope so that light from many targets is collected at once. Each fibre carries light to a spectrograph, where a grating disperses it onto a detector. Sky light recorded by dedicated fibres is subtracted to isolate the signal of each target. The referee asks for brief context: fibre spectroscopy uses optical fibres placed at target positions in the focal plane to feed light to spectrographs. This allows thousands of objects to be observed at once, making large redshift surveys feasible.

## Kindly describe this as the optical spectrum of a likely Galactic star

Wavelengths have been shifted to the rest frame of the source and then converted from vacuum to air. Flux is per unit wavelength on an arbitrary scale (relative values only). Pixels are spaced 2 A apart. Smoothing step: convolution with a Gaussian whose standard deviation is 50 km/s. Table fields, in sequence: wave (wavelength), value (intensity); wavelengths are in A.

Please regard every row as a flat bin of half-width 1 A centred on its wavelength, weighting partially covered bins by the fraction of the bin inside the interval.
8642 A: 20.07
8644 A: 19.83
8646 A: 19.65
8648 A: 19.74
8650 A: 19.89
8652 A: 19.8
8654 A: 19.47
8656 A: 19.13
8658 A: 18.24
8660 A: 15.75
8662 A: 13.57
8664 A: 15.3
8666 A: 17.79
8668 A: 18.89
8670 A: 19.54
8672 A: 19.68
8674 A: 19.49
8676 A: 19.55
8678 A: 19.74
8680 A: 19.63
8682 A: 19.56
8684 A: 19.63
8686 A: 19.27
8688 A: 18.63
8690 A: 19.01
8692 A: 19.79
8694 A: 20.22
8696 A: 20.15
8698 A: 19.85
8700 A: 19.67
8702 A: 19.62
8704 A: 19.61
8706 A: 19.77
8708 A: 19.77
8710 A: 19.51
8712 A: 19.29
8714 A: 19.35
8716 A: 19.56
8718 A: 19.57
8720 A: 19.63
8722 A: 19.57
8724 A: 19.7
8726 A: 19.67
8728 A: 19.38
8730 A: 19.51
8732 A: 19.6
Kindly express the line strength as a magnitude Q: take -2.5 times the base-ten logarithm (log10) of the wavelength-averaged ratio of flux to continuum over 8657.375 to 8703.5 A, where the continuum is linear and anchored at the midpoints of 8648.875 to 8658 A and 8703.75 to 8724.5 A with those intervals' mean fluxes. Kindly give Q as 0.04 mag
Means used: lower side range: 19.4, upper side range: 19.6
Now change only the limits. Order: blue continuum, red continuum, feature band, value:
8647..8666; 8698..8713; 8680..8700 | -0.03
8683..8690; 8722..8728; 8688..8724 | -0.01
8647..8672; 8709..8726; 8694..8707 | -0.04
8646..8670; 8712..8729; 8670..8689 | -0.05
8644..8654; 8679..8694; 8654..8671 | 0.13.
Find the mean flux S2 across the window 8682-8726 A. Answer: 19.6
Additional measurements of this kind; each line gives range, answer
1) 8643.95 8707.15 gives 19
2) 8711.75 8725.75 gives 19.5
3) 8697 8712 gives 19.7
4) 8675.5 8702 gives 19.6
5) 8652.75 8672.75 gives 17.7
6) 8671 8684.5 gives 19.6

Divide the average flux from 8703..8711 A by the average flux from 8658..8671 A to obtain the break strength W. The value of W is 1.16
